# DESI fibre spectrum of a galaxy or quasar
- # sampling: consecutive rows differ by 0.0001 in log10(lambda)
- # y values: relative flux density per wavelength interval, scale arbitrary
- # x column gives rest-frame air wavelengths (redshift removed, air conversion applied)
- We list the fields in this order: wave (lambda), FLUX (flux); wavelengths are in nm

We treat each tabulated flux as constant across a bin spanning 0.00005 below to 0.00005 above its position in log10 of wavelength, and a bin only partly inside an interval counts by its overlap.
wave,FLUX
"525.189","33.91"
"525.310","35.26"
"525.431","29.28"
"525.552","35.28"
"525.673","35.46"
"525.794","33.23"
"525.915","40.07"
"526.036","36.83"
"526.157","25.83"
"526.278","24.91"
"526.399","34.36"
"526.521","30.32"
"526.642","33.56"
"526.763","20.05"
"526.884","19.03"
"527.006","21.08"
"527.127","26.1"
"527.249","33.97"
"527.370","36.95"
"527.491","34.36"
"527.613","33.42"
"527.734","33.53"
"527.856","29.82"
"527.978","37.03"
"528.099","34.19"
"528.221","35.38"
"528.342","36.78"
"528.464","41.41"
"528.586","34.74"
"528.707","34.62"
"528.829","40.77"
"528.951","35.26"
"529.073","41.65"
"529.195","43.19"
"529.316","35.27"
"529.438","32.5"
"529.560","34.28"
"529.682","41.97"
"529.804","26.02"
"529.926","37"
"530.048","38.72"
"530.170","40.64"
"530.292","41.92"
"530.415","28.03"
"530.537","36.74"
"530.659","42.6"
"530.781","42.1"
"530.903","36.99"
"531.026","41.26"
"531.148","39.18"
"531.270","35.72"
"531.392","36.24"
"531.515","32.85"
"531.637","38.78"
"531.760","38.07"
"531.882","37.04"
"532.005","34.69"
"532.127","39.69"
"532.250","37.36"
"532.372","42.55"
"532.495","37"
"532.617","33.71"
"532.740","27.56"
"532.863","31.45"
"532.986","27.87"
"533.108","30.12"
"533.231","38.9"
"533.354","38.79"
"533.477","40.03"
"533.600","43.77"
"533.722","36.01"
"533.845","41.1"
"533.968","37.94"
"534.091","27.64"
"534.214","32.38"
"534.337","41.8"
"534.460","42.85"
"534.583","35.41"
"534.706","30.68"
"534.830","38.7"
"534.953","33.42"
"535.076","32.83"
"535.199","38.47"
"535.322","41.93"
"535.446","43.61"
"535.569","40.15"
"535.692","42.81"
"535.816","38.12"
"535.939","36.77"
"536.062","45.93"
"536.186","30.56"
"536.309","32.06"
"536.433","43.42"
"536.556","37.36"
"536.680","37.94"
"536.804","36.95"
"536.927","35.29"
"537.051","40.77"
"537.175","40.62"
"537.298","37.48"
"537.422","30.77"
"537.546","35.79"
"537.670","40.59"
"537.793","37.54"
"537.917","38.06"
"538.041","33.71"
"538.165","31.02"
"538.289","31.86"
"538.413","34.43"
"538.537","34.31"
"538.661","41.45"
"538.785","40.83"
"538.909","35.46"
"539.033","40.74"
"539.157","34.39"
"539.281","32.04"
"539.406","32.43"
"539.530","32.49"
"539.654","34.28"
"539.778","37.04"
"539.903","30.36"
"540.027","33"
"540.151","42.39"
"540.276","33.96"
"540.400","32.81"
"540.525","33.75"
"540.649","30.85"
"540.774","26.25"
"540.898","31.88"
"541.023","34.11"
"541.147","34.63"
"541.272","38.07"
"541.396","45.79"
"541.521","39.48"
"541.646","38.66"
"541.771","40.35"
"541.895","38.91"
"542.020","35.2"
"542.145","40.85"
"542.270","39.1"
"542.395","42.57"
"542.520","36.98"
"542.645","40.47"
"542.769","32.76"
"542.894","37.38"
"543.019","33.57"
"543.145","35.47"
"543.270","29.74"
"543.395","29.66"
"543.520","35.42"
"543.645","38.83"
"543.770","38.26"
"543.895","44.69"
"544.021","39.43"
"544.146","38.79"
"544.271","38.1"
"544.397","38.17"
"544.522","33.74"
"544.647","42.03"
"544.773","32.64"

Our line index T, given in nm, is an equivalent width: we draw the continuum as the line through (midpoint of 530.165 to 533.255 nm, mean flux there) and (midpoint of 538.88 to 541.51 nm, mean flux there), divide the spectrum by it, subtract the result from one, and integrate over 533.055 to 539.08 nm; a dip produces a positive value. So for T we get -0.31 nm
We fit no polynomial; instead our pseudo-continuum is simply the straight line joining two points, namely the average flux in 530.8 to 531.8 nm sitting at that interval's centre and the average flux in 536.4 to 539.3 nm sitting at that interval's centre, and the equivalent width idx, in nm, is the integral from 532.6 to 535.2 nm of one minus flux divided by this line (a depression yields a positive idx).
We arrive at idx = 0.12 nm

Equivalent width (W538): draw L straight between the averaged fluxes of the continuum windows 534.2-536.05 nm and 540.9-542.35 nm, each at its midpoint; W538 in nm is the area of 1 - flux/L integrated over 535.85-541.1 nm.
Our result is 0.38 nm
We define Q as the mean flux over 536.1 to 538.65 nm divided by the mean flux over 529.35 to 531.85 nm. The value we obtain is 1.0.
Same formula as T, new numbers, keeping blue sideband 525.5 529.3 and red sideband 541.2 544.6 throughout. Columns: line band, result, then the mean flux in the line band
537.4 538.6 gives 0.05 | 34.9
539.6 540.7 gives 0.08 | 34.3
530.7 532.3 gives -0.15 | 37.7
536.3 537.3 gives -0.06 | 38.3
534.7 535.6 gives -0.06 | 37.8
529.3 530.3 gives -0.06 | 36.2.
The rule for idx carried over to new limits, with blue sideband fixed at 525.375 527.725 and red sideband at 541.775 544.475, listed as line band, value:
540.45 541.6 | 0.049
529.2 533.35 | -0.465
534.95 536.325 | -0.161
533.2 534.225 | -0.120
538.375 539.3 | -0.033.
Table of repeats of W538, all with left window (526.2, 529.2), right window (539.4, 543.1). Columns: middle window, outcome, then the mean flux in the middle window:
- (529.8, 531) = -0.152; 37.7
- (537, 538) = -0.069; 37.6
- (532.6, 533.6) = -0.001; 34.1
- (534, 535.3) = -0.045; 35.7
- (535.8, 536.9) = -0.085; 37.6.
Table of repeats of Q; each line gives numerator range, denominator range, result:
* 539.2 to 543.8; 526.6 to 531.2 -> 1.02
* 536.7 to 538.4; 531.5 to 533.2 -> 1.03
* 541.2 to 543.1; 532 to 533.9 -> 1.06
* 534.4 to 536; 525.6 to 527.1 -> 1.29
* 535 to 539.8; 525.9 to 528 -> 1.22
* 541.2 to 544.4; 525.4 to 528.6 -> 1.18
